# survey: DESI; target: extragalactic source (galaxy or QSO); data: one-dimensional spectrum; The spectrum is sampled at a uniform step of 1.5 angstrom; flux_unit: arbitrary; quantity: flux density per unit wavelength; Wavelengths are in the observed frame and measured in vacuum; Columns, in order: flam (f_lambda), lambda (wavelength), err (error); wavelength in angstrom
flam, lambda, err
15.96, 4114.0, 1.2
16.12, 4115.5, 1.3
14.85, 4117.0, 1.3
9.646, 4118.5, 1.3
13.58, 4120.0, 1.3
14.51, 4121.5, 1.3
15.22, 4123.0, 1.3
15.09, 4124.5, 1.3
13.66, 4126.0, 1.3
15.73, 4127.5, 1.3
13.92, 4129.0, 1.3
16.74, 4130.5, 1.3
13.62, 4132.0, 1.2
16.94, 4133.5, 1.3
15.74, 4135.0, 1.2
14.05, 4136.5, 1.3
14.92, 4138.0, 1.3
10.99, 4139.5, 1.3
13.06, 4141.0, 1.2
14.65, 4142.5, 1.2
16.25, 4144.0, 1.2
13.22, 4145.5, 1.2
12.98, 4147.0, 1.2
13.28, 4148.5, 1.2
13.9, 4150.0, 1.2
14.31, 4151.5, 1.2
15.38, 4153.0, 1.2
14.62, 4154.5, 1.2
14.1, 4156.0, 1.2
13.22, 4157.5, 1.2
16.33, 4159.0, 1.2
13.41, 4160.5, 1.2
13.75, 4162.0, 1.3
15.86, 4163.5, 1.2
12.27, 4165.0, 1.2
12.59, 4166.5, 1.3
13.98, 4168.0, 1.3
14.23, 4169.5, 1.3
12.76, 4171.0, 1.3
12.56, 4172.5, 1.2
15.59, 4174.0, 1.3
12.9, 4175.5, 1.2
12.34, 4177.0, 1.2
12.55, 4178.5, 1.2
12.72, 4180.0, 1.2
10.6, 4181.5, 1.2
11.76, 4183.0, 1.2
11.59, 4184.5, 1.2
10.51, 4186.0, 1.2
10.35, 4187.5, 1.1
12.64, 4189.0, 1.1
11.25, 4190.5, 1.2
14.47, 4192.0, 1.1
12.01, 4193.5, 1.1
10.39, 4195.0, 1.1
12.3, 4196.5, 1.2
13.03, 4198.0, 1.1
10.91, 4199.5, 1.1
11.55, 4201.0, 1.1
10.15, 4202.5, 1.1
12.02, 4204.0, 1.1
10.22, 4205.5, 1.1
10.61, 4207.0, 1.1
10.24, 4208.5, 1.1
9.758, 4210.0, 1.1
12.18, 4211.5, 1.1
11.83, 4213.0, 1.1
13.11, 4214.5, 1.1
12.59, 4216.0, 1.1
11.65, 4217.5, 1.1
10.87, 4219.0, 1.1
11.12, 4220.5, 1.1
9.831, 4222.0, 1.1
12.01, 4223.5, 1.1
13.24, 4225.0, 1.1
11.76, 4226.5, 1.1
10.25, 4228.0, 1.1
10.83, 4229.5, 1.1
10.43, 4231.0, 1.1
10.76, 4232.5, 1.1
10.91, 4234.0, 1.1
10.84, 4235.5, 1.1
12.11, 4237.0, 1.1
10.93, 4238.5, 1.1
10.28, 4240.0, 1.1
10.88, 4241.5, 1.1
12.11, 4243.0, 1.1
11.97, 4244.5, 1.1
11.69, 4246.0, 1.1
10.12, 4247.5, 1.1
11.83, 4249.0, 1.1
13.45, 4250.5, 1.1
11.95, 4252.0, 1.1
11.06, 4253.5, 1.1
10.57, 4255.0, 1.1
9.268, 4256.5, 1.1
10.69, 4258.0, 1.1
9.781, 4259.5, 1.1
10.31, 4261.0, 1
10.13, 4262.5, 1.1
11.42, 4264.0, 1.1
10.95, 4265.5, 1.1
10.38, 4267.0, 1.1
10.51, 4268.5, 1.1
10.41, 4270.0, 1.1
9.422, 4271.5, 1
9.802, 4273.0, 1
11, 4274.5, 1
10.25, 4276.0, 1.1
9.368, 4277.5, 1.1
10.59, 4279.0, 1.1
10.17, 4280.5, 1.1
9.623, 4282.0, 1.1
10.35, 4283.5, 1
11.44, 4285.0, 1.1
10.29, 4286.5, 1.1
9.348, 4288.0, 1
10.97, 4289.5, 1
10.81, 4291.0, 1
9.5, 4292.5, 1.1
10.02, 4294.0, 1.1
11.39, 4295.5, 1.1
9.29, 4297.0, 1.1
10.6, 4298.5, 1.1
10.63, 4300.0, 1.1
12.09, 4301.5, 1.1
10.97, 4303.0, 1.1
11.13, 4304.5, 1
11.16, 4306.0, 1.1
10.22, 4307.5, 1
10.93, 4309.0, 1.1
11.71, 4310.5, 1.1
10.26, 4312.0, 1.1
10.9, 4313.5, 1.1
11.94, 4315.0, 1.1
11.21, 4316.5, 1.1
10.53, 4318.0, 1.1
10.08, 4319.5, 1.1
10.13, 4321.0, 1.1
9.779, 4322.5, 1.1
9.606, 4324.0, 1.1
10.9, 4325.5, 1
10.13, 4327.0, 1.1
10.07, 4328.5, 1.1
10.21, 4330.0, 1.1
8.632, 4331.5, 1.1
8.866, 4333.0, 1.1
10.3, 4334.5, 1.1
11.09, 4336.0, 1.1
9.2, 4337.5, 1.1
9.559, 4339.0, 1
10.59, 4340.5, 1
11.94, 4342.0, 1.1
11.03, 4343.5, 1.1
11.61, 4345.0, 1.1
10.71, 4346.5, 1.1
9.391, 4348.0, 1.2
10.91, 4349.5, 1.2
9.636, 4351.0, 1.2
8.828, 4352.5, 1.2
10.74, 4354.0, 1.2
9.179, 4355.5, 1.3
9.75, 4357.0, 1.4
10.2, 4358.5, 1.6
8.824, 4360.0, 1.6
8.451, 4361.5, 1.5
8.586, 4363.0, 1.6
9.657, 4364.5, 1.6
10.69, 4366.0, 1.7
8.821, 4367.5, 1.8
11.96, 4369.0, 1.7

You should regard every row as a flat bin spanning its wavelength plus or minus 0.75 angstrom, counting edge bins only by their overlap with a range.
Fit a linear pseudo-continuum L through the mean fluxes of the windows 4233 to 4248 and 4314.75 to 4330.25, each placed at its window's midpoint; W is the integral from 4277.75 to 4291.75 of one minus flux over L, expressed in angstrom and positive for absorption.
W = 0.5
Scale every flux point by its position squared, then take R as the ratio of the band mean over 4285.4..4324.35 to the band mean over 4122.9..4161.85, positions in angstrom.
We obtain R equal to 0.8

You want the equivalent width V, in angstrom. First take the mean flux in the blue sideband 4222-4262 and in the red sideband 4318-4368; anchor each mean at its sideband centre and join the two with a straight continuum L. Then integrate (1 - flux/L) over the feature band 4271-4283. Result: 0.75 angstrom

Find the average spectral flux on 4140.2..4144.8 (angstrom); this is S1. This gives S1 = 14.6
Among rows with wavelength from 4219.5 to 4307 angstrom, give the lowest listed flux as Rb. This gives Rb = 9.268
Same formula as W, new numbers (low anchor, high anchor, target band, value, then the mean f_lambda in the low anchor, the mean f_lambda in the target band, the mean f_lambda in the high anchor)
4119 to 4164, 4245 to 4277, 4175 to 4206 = 2.79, 14.4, 11.7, 10.7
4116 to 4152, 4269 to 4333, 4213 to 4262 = 2.59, 14.2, 11.2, 10.4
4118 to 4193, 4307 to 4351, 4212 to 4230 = 1.16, 13.6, 11.6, 10.4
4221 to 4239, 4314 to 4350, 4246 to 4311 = 0.99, 11.2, 10.6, 10.4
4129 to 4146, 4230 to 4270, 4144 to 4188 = 1.17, 14.6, 13.3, 11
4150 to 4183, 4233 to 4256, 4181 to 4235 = 4.38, 13.6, 11.4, 11.4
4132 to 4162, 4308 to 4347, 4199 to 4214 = 2.32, 14.3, 11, 10.5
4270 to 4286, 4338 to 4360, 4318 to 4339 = 0.60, 10.2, 9.93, 10.2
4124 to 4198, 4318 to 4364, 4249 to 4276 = 1.97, 13.5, 10.7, 9.97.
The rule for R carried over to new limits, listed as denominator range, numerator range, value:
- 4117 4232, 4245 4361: 0.87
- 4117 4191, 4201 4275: 0.84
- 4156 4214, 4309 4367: 0.89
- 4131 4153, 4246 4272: 0.80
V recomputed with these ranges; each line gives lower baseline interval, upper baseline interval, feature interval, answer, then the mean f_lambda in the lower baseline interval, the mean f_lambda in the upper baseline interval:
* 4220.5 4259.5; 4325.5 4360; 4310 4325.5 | -0.4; 11.2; 10.1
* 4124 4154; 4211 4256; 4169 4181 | 0.1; 14.4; 11.4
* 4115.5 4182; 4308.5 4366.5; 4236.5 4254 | 0.7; 14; 10.2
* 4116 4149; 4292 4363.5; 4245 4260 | 0.9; 14.2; 10.3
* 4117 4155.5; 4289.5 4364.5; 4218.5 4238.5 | 1.9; 14.3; 10.3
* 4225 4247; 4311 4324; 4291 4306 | 0.1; 11.2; 10.6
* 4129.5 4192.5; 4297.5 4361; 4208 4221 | 1.1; 13.5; 10.4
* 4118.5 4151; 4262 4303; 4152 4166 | -0.7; 14.3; 10.4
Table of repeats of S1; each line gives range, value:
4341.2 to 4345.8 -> 11.5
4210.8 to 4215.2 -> 12.4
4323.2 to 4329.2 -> 10.2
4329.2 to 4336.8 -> 9.82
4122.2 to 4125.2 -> 15.1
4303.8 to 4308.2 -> 10.8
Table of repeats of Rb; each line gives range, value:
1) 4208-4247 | 9.758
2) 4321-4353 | 8.632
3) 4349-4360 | 8.824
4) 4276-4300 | 9.29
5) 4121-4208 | 10.15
